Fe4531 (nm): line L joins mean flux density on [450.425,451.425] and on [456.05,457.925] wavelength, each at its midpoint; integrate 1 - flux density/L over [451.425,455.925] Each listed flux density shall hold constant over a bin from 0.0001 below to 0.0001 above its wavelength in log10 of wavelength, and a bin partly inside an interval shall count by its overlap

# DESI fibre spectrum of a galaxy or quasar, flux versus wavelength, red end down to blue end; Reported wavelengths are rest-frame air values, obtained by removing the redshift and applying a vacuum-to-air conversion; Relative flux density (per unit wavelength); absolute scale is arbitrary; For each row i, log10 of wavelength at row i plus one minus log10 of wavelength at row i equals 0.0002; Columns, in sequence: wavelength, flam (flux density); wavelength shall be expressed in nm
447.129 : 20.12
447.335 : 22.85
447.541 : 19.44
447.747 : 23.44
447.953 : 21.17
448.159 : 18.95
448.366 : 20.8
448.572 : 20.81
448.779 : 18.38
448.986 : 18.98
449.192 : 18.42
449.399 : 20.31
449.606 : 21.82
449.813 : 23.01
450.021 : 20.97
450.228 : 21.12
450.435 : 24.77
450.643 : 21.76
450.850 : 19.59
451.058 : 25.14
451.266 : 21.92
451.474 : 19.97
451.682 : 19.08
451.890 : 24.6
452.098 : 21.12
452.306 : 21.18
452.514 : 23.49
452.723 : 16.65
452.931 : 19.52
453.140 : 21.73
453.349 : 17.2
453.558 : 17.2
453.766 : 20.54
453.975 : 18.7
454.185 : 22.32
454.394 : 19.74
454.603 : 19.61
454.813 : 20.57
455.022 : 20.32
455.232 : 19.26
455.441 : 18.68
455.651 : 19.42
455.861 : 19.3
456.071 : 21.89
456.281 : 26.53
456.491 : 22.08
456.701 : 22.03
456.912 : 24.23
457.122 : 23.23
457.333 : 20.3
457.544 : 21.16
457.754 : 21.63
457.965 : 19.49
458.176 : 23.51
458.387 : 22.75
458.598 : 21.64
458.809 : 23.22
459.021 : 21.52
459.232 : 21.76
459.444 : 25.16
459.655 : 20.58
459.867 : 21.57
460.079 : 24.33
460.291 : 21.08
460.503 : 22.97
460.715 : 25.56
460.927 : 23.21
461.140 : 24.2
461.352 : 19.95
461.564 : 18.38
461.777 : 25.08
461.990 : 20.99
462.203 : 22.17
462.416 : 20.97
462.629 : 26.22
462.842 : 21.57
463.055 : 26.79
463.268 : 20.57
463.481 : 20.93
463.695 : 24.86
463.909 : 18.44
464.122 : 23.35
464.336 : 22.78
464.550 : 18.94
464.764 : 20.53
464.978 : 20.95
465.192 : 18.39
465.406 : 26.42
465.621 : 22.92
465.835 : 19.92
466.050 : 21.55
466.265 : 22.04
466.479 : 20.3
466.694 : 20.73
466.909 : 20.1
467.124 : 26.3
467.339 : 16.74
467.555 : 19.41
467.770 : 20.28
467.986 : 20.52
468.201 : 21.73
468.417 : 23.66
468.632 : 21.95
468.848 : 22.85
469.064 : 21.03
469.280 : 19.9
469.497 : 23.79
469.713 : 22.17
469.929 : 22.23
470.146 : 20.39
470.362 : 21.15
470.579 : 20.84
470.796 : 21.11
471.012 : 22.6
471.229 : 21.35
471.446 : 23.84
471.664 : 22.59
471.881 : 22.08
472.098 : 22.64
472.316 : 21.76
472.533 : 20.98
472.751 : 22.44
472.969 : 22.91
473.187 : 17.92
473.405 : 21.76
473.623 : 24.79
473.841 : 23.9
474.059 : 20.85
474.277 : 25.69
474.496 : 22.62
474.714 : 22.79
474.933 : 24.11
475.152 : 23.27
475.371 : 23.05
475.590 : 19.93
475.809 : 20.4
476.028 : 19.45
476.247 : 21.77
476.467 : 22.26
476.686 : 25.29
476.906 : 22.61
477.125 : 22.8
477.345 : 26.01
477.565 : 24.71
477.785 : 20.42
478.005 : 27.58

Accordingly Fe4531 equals 0.47 nm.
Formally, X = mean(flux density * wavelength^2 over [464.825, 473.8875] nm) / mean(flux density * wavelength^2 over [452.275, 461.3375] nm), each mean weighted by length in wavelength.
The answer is 1.07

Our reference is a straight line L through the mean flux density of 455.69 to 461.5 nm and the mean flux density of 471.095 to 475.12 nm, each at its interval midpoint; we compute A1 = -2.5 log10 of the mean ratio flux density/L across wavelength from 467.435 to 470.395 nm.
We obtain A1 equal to 0.05 mag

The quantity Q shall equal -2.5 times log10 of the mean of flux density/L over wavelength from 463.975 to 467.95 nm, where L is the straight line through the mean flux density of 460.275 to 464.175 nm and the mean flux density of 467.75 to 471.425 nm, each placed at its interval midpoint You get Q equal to 0.05 mag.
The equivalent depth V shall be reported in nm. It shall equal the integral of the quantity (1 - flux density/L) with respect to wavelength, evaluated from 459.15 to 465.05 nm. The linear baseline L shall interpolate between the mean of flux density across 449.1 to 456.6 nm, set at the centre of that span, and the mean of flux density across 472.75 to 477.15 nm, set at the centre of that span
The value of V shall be -0.22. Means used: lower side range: 20.8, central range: 22.3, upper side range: 22.4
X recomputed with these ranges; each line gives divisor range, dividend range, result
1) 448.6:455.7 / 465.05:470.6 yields 1.12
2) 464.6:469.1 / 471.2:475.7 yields 1.08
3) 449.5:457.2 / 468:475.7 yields 1.14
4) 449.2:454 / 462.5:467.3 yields 1.11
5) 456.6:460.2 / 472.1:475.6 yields 1.08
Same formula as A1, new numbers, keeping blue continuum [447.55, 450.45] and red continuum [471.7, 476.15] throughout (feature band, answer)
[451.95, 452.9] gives 0.01 mag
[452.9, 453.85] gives 0.10 mag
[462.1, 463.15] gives -0.10 mag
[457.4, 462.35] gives -0.04 mag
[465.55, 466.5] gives 0.02 mag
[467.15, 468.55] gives 0.05 mag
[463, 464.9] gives -0.01 mag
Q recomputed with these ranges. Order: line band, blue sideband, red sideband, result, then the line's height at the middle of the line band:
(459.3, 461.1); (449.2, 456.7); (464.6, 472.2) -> -0.09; 21.2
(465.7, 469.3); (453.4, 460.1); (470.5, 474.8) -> 0.04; 22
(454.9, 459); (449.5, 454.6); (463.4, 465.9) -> -0.02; 21.2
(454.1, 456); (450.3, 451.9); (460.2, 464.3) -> 0.11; 22.1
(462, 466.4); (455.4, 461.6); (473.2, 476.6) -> 0.01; 22.2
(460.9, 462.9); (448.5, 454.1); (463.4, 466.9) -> -0.05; 21.2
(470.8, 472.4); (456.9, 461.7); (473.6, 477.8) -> 0.02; 22.7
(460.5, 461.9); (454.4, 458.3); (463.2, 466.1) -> -0.07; 21.4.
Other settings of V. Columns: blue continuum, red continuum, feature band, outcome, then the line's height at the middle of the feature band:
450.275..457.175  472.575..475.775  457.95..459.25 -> -0.05 nm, 21.4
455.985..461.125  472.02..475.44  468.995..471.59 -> 0.10 nm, 22.6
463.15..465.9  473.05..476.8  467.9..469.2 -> -0.01 nm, 21.8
